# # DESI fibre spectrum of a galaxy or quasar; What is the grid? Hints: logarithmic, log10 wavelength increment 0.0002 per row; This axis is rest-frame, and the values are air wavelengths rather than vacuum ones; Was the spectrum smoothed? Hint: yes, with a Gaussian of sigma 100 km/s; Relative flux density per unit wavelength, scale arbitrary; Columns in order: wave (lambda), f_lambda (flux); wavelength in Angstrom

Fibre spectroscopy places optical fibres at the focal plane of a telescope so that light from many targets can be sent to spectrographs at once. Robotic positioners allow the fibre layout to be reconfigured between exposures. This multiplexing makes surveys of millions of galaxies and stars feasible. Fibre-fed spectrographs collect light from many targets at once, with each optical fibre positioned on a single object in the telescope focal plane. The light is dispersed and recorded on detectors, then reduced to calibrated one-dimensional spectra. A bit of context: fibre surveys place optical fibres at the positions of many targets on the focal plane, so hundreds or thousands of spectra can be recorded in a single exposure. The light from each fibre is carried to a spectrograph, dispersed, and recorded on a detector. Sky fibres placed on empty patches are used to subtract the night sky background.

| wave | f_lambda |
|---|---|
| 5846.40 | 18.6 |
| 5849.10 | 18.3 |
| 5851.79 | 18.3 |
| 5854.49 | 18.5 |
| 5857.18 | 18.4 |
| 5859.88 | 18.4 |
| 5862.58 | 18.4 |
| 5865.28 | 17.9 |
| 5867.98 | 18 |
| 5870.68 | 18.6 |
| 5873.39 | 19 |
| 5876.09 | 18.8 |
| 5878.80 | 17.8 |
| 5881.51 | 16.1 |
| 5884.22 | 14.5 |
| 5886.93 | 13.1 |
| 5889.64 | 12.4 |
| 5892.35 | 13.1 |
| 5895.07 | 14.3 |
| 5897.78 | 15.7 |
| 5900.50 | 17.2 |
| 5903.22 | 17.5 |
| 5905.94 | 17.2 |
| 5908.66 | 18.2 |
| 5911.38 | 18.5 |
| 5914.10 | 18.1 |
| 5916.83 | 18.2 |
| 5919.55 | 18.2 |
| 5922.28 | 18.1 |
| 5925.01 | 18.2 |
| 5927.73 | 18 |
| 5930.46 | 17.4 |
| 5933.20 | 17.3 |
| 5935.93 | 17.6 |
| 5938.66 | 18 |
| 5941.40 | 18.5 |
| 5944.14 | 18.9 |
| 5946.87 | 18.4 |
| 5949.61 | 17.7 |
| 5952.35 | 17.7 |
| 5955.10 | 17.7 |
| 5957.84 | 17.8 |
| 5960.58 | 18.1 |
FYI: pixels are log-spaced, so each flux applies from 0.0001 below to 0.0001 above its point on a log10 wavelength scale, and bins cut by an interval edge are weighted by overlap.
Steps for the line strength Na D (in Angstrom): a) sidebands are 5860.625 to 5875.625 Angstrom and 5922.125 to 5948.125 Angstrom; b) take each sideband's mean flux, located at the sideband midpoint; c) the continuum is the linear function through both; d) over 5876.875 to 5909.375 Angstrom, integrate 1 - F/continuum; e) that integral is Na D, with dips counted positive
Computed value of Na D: 4.75 Angstrom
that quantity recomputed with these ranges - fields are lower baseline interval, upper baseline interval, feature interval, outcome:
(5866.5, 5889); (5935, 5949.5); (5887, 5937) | 2.2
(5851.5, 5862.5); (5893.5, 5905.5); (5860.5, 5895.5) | 1.9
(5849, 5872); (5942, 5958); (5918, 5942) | 0.3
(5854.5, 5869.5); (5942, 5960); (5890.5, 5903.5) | 2.1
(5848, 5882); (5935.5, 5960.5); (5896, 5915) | 0.8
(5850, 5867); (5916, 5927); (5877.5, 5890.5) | 2.4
